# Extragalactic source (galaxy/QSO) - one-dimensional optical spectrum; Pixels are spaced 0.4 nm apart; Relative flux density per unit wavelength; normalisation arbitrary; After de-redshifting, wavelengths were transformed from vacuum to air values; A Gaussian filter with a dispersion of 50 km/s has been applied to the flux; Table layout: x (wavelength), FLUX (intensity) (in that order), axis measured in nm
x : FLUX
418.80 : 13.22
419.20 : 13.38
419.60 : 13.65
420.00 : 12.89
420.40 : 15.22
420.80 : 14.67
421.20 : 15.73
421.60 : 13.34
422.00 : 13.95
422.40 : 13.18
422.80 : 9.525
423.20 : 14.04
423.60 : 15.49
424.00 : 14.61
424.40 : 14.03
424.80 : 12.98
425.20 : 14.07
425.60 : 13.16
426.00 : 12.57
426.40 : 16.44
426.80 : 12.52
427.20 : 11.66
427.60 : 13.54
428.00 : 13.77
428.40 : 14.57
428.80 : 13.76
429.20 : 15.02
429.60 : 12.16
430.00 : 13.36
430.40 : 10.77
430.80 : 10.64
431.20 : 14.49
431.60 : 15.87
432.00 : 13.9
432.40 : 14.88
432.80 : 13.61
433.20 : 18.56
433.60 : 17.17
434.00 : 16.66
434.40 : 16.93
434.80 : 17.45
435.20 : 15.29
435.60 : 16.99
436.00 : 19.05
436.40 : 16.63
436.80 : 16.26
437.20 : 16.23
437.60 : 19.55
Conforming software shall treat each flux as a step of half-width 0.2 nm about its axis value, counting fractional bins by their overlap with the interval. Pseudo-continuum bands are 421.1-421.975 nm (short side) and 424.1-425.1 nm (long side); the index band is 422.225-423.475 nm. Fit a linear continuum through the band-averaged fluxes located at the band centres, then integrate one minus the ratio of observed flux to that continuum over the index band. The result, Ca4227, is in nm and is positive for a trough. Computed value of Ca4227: 0.14 nm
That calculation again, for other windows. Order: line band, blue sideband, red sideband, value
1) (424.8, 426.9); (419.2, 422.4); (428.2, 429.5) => 0.07 nm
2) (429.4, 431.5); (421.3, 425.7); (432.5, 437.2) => 0.41 nm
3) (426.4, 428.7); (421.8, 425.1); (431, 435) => 0.16 nm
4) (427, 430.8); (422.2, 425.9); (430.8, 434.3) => 0.39 nm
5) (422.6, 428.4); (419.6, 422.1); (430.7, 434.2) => 0.45 nm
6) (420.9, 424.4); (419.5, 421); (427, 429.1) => 0.04 nm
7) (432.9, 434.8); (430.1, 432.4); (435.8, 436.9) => -0.22 nm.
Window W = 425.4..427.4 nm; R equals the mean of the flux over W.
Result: 13.3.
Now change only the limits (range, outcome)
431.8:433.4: 15.2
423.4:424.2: 15.1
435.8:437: 17.3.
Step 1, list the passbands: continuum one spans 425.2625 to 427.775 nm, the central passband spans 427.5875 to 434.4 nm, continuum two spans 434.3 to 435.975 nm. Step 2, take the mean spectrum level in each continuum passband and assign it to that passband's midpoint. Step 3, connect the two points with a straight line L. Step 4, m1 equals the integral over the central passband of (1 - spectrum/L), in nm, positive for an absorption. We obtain 0.37 nm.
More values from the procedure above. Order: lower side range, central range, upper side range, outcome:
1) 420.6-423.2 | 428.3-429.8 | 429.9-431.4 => -0.16 nm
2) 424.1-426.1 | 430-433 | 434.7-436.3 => 0.44 nm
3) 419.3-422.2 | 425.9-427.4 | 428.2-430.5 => 0.03 nm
